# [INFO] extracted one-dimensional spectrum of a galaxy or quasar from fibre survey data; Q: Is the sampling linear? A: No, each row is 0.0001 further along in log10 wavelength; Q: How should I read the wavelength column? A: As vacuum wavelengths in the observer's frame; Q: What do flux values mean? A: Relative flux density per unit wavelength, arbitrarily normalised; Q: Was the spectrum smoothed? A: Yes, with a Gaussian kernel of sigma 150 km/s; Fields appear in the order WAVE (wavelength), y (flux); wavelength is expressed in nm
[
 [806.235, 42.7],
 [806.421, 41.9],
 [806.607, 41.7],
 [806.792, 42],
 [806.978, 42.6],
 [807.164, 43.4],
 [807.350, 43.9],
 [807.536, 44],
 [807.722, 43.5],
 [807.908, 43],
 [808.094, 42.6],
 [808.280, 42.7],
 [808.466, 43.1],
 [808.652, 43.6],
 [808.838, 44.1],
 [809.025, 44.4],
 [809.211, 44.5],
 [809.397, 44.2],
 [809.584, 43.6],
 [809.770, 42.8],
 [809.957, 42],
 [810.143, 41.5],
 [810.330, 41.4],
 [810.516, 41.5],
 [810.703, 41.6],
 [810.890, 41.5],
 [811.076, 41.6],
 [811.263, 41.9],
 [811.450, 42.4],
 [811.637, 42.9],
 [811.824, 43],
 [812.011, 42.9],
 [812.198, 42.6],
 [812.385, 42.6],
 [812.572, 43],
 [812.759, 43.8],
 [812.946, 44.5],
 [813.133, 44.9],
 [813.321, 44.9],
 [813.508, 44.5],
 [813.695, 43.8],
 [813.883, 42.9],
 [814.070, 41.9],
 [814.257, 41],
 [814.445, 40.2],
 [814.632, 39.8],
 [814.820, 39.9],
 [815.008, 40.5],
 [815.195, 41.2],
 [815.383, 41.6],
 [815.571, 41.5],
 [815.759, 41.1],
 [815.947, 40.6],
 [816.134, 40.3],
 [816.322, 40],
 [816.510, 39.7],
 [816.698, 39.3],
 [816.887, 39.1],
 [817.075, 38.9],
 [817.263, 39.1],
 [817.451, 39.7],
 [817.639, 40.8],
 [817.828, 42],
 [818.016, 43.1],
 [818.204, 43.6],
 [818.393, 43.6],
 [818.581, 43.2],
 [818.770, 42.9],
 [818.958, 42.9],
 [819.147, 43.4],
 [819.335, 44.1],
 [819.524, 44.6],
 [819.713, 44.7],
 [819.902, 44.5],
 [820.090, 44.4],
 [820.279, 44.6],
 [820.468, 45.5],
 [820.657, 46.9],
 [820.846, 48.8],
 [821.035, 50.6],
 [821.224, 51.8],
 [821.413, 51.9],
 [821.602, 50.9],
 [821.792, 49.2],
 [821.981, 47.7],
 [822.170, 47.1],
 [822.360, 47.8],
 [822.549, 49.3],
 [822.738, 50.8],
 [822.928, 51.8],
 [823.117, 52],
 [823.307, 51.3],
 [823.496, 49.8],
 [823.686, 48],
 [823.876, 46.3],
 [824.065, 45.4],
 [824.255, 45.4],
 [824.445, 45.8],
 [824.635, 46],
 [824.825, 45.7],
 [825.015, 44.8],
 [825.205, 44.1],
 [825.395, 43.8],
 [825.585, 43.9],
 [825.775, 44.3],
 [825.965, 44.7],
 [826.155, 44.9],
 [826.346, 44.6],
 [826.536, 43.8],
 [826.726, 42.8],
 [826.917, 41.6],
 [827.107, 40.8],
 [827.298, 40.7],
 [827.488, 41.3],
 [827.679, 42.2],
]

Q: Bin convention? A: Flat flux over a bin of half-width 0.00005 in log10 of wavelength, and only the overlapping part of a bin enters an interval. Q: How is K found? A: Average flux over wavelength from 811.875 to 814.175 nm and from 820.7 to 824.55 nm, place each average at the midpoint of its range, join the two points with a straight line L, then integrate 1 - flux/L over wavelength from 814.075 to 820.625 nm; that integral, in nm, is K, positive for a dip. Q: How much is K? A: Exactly 0.59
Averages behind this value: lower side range 43.5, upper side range 49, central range 41.9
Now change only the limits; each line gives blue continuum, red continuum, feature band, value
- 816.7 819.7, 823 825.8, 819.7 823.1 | -0.31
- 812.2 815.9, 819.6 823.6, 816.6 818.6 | 0.19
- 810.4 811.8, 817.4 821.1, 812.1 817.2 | 0.15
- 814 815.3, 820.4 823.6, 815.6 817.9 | 0.17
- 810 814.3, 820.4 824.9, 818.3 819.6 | 0.08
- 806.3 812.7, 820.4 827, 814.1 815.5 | 0.12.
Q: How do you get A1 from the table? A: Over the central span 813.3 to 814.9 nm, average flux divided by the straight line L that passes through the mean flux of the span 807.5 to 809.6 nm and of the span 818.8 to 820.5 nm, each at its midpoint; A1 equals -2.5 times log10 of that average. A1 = 0.05 mag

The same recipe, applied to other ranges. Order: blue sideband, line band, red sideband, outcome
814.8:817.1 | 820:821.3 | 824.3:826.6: -0.12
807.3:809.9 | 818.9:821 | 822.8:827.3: 0.00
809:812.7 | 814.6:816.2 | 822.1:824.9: 0.10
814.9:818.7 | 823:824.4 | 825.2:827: -0.12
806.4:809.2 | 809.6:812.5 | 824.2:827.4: 0.03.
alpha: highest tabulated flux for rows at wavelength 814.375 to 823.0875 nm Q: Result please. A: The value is 51.9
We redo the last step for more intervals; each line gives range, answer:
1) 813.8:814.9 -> 42.9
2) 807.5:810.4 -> 44.5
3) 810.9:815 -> 44.9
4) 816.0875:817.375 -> 40.3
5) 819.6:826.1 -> 52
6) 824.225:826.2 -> 46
